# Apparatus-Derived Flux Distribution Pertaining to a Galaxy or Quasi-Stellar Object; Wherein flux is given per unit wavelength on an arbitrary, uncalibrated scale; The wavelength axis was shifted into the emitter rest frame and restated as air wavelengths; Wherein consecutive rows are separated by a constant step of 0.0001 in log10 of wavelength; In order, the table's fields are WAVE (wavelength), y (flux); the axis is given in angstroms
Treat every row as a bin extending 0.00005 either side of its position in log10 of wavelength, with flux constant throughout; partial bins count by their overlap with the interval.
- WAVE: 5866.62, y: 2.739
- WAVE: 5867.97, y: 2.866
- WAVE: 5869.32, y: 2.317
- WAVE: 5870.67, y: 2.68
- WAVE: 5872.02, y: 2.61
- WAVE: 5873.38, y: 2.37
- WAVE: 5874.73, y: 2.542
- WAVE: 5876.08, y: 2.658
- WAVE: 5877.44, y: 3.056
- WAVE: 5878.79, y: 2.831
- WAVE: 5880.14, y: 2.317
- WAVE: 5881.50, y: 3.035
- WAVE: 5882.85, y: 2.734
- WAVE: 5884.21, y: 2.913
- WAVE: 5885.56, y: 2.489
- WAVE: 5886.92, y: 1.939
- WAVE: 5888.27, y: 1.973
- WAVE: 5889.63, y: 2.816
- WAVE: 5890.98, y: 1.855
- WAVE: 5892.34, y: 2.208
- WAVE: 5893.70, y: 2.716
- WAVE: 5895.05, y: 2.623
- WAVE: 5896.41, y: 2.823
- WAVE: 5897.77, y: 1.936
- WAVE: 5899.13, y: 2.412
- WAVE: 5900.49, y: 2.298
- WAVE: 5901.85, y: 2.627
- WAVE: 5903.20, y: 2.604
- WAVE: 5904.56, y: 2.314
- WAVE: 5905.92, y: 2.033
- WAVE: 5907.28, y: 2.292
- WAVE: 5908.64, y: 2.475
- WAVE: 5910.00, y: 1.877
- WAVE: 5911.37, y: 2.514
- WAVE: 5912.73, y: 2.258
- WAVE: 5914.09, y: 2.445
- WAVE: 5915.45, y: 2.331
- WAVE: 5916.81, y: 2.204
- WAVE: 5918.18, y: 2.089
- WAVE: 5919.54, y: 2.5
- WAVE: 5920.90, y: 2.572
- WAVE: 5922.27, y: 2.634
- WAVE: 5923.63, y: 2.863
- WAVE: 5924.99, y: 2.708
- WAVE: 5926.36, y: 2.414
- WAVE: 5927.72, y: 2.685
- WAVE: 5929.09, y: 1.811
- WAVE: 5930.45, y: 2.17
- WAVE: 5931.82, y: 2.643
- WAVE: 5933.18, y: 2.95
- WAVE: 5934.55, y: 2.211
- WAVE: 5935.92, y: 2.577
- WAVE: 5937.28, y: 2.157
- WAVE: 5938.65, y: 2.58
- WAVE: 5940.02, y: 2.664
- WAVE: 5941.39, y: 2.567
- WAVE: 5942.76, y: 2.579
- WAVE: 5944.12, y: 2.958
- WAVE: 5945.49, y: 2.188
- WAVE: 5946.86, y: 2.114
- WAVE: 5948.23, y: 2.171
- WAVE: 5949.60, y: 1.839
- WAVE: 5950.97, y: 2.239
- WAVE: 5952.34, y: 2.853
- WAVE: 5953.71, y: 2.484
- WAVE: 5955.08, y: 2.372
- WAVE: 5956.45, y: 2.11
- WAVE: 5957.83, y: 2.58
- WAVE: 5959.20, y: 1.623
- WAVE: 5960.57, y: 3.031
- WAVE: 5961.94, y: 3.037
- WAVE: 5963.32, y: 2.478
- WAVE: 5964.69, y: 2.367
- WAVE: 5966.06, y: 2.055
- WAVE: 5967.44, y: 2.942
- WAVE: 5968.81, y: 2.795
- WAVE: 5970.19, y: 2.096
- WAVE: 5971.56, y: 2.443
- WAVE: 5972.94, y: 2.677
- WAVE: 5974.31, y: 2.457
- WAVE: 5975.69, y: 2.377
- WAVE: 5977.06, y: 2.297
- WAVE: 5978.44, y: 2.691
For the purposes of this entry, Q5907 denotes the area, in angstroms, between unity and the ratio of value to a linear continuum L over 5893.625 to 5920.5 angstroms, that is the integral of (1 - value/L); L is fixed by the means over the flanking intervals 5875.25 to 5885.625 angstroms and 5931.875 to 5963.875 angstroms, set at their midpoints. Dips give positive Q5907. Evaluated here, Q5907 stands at 2.9 angstroms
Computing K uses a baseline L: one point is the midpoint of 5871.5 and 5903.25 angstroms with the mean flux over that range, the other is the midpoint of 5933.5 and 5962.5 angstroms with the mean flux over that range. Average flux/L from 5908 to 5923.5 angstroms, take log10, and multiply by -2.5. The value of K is 0.05 mag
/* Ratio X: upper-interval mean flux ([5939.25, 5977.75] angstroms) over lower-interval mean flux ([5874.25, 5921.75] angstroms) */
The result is 1.00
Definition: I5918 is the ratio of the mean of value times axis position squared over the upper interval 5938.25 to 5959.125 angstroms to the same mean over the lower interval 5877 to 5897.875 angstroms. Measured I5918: 0.97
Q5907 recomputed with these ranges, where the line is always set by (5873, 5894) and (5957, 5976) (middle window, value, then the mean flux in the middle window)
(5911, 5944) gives 0.5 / 2.47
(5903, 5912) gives 0.8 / 2.28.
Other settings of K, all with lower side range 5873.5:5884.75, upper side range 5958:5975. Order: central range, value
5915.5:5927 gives 0.06 mag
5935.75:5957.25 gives 0.07 mag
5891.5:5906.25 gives 0.11 mag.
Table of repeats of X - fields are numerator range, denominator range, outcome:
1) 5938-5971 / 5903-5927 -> 1.02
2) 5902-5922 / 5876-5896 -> 0.92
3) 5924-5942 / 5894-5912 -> 1.04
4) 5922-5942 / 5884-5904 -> 1.04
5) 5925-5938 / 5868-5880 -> 0.92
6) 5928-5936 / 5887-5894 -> 1.06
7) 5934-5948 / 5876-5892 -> 0.97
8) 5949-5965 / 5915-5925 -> 0.98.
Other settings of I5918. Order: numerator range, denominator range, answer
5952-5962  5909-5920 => 1.10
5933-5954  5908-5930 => 1.02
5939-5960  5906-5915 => 1.04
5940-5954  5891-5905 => 1.01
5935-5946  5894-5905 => 1.04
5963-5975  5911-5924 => 1.04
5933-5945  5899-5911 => 1.11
